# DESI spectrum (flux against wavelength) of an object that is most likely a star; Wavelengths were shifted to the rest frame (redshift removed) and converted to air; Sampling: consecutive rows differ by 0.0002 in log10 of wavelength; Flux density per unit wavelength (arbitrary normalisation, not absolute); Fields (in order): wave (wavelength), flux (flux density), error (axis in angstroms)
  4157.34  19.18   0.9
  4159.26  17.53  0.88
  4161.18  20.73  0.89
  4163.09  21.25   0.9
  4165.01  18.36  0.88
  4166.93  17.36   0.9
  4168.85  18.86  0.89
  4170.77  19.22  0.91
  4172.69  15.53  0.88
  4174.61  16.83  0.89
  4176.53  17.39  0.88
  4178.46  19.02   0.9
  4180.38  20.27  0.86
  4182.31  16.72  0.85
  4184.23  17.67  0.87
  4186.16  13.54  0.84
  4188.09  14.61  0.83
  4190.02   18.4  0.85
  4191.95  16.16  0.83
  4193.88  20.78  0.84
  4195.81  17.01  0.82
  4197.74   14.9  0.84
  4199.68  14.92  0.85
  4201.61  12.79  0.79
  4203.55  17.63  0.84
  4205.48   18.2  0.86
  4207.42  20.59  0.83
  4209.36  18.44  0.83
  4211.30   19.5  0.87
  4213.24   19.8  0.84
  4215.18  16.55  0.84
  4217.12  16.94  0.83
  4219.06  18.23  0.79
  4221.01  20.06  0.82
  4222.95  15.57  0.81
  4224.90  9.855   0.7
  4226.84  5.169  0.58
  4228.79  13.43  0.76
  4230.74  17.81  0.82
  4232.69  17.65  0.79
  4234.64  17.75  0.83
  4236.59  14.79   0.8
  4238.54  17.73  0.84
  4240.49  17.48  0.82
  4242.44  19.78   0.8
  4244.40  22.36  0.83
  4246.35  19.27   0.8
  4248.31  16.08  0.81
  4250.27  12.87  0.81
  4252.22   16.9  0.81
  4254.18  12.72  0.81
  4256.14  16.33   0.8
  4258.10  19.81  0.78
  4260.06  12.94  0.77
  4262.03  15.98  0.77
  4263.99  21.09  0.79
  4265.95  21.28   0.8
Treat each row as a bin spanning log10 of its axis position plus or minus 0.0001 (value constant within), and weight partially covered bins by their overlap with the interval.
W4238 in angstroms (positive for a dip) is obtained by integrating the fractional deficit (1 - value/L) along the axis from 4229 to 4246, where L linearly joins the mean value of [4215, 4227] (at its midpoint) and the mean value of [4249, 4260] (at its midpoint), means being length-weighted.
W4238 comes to -3.0 angstroms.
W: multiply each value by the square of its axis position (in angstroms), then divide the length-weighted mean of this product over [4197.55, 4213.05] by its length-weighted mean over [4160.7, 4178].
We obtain 1.0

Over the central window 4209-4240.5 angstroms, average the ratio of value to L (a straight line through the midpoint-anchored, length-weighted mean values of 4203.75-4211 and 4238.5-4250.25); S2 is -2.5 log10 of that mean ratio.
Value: 0.156 mag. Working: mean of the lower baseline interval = 19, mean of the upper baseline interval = 18.4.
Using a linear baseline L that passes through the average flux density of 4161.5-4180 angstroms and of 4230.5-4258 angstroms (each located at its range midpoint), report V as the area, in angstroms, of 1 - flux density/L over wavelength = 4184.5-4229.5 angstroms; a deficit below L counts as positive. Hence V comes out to 3.9 angstroms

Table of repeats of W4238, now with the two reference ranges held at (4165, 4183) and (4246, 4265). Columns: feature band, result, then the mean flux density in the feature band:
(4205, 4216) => -1.08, 18.9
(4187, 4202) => 1.06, 16.3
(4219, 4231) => 2.23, 13.8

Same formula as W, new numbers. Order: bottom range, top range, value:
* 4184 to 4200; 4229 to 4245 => 1.11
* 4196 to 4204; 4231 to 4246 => 1.23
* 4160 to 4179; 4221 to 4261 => 0.89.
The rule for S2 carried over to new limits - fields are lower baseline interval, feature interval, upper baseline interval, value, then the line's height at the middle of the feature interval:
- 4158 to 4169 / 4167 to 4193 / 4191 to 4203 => 0.021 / 17.6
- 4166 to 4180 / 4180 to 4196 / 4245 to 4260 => 0.026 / 17.6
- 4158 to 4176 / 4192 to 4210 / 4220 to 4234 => -0.073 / 16.1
